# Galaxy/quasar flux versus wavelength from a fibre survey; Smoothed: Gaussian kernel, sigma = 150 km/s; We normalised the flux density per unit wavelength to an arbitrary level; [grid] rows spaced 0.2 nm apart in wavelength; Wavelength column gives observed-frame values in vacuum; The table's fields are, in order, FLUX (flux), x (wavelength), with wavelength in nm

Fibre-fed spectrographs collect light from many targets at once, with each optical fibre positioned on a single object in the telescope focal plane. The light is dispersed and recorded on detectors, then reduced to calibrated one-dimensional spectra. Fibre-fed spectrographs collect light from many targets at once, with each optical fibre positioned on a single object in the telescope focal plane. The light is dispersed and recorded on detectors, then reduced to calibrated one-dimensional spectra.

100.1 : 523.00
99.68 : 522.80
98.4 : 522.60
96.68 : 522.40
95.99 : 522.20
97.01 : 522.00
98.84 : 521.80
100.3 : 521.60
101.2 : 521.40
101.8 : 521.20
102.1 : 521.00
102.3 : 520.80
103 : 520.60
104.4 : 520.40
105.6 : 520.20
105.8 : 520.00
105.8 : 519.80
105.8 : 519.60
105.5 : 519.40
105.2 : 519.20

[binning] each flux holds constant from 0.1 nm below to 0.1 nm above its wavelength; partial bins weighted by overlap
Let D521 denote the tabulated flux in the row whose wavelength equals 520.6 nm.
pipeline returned 103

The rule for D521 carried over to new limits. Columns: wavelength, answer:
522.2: 95.99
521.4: 101.2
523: 100.1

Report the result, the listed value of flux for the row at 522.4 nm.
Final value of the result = 96.68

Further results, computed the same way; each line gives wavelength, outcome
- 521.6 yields 100.3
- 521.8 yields 98.84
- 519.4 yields 105.5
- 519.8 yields 105.8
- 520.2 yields 105.6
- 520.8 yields 102.3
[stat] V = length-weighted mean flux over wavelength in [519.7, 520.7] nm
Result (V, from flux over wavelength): 105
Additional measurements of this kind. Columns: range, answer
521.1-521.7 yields 101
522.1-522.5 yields 96.3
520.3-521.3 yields 103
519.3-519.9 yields 106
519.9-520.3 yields 106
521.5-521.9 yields 99.6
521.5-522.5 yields 97.8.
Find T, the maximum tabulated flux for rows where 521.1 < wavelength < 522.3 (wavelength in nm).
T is 101.8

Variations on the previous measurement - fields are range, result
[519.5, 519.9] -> 105.8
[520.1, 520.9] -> 105.6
